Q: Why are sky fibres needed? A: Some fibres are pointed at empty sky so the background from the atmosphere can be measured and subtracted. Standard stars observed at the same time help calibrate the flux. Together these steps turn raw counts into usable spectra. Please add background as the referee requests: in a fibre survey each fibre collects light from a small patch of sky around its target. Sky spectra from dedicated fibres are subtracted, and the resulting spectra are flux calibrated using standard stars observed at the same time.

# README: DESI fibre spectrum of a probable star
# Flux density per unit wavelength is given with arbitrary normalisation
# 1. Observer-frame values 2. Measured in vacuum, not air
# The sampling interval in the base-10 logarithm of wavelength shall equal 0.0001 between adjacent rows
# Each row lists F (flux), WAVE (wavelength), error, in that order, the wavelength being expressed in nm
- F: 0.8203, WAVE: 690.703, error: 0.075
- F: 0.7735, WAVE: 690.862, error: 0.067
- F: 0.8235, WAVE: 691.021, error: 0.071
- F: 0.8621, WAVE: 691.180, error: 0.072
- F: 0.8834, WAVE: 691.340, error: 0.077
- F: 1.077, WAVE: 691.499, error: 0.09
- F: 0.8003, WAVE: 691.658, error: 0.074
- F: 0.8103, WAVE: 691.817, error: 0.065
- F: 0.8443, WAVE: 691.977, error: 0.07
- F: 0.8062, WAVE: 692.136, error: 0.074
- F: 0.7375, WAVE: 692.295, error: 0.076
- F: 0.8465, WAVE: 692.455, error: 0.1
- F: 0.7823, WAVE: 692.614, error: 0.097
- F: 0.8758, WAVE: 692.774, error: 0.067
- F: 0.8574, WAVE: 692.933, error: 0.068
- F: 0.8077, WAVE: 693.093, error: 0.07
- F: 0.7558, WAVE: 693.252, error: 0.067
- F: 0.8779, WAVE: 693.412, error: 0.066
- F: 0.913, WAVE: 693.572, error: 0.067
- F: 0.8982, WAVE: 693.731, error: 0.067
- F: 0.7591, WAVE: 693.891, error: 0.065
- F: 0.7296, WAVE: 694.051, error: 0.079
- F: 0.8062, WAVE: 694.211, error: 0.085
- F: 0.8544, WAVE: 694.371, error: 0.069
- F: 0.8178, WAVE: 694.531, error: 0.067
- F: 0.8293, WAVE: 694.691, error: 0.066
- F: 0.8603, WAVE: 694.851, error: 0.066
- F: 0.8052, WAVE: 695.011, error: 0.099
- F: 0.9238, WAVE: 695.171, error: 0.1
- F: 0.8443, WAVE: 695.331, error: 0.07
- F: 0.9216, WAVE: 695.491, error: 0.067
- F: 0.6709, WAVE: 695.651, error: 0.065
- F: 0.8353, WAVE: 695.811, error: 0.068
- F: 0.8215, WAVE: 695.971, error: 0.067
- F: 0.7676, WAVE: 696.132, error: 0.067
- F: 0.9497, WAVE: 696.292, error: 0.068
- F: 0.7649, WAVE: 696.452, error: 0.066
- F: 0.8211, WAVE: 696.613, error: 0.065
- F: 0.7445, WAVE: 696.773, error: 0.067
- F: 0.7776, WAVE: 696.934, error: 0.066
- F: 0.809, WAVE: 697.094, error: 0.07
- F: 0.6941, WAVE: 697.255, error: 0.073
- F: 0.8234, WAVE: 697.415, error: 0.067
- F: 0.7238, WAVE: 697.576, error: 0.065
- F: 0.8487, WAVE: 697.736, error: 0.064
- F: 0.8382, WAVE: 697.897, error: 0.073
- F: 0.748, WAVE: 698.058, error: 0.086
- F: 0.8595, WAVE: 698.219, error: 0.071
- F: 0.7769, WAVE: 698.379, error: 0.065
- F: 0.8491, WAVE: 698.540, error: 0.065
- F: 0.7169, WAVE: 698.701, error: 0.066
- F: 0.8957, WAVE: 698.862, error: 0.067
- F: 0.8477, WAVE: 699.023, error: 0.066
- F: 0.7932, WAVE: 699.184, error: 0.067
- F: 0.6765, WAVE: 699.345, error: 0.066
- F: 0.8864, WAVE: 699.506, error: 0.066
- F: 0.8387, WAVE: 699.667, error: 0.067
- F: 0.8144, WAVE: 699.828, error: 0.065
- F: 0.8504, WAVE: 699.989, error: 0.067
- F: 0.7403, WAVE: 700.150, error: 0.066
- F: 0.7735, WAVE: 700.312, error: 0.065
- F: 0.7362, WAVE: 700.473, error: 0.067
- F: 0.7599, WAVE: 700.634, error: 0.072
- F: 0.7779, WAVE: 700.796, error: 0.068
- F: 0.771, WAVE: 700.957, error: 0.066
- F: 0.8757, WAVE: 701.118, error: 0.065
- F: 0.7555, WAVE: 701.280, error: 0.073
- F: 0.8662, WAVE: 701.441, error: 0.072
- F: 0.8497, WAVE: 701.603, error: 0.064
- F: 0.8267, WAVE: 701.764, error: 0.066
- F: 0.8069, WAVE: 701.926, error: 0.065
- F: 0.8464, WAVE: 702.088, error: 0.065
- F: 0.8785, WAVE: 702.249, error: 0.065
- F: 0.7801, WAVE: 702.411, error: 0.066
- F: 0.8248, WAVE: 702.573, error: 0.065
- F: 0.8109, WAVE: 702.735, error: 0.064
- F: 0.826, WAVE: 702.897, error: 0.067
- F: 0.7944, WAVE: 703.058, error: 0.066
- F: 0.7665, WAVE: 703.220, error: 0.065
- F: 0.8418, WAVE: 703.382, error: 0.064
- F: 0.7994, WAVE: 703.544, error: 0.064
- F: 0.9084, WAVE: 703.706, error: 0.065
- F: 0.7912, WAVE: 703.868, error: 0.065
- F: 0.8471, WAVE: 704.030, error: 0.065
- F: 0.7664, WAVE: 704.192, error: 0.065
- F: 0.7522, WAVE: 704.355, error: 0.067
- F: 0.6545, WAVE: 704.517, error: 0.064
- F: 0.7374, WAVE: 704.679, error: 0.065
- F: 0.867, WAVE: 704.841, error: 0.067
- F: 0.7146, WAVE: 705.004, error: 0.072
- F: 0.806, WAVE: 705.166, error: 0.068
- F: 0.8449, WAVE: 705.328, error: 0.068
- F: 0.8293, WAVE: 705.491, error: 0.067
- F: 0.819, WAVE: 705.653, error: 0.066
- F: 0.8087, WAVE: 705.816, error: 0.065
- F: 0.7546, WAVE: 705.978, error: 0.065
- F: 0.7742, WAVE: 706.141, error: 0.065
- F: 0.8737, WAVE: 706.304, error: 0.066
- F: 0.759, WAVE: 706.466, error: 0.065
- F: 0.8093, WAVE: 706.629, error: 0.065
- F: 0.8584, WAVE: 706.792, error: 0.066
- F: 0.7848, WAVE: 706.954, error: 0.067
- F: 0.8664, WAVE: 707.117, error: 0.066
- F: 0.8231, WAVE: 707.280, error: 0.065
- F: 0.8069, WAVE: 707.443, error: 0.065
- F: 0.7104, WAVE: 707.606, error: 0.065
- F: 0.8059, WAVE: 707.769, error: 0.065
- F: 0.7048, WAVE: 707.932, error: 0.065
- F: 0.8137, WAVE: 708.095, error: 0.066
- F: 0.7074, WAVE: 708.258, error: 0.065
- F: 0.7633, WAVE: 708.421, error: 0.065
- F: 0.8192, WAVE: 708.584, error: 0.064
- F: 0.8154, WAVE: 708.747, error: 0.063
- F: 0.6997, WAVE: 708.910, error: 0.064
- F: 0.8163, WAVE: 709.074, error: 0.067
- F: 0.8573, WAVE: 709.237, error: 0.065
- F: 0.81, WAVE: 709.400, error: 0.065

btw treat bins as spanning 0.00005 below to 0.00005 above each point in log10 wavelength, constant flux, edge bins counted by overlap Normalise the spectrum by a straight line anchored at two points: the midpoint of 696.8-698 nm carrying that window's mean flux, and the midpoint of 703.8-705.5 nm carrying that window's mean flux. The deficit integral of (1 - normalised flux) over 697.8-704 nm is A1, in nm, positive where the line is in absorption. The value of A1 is -0.22 nm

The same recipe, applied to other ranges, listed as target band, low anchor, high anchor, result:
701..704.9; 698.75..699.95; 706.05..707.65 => 0.018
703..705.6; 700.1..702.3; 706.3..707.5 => 0.056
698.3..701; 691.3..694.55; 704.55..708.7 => 0.065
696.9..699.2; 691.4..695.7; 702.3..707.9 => 0.058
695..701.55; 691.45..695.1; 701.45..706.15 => 0.112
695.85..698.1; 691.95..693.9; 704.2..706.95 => 0.057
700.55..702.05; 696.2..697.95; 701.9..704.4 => 0.000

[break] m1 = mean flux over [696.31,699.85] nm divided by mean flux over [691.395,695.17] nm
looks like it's 0.96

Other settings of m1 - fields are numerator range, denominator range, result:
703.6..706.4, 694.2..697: 0.97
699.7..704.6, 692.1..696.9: 0.98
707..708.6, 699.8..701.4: 0.99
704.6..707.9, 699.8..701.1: 1.03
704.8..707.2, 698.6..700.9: 1.02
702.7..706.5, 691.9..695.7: 0.96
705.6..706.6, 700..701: 1.04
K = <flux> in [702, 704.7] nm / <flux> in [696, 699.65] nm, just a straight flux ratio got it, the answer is 1.0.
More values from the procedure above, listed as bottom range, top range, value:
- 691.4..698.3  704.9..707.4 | 0.98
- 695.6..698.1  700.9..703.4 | 1.04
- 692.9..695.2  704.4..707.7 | 0.96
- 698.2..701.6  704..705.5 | 0.97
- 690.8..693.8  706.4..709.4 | 0.94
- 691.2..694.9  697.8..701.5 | 0.96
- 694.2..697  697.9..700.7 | 0.97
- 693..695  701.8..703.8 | 1.00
